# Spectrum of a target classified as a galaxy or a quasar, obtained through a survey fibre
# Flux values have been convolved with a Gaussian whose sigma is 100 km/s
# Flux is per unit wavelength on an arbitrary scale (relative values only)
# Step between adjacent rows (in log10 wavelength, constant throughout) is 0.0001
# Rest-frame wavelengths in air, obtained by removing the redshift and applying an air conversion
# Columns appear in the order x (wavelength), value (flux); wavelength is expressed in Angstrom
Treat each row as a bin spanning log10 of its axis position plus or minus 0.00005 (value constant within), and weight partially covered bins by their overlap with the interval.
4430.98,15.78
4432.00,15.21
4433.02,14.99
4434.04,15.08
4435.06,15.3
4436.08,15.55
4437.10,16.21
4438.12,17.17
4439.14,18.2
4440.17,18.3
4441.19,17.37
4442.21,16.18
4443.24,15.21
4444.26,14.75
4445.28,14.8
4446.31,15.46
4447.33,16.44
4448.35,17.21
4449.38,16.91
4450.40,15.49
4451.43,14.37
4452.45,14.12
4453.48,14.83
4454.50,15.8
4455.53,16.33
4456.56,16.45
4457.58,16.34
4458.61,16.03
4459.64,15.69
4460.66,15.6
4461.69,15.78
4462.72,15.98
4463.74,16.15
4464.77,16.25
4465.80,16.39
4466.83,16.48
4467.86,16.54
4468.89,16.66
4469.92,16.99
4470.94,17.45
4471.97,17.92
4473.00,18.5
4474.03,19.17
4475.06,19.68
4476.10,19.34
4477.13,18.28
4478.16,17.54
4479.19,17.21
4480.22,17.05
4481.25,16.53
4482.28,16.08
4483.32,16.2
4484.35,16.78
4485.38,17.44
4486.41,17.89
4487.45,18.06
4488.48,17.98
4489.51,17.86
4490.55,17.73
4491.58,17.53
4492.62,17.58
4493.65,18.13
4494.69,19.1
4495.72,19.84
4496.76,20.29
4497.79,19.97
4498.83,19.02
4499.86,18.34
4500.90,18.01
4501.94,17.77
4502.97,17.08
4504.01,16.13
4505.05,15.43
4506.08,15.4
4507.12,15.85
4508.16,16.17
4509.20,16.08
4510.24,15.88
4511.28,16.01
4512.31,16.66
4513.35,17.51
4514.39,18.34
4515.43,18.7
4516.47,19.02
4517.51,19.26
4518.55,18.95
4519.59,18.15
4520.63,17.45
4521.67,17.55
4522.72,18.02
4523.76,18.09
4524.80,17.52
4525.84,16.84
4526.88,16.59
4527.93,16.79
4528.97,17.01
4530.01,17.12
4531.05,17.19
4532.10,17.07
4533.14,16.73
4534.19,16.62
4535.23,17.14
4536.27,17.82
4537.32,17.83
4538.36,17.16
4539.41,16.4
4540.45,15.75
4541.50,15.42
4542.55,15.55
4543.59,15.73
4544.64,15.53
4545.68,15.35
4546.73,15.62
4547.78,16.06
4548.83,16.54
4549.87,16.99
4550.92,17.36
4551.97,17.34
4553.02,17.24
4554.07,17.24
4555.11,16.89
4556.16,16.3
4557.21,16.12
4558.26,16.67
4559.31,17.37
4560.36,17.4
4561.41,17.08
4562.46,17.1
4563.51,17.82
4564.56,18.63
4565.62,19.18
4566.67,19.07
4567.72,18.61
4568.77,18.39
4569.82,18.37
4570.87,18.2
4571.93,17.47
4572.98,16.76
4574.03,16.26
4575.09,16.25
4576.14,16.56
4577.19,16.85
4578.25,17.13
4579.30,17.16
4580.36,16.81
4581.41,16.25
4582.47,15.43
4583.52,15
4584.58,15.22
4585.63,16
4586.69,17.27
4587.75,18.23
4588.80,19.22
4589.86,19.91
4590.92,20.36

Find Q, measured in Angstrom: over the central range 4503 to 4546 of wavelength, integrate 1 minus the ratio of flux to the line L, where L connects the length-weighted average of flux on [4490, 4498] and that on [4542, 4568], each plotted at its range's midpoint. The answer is 2.2 Angstrom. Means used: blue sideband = 18.7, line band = 16.9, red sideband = 17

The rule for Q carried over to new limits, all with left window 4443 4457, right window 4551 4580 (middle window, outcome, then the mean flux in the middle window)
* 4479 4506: -2.4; 17.7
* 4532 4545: 0.3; 16.5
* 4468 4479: -1.5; 18.1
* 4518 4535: -0.6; 17.4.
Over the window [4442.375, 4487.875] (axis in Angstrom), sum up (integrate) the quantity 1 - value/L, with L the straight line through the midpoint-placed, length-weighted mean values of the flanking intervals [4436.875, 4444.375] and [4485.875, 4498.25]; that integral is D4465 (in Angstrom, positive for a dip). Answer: 2.6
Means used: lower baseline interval 16.8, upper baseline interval 18.5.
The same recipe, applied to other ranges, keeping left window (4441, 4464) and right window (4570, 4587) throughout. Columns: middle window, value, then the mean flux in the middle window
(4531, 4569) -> -1.4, 17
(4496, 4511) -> -1.1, 17.3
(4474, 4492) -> -1.9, 17.6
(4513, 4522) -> -1.2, 18.4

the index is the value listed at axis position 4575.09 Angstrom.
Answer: 16.25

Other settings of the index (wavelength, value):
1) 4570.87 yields 18.2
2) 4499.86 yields 18.34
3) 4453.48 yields 14.83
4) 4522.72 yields 18.02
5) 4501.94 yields 17.77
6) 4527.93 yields 16.79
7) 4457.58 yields 16.34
